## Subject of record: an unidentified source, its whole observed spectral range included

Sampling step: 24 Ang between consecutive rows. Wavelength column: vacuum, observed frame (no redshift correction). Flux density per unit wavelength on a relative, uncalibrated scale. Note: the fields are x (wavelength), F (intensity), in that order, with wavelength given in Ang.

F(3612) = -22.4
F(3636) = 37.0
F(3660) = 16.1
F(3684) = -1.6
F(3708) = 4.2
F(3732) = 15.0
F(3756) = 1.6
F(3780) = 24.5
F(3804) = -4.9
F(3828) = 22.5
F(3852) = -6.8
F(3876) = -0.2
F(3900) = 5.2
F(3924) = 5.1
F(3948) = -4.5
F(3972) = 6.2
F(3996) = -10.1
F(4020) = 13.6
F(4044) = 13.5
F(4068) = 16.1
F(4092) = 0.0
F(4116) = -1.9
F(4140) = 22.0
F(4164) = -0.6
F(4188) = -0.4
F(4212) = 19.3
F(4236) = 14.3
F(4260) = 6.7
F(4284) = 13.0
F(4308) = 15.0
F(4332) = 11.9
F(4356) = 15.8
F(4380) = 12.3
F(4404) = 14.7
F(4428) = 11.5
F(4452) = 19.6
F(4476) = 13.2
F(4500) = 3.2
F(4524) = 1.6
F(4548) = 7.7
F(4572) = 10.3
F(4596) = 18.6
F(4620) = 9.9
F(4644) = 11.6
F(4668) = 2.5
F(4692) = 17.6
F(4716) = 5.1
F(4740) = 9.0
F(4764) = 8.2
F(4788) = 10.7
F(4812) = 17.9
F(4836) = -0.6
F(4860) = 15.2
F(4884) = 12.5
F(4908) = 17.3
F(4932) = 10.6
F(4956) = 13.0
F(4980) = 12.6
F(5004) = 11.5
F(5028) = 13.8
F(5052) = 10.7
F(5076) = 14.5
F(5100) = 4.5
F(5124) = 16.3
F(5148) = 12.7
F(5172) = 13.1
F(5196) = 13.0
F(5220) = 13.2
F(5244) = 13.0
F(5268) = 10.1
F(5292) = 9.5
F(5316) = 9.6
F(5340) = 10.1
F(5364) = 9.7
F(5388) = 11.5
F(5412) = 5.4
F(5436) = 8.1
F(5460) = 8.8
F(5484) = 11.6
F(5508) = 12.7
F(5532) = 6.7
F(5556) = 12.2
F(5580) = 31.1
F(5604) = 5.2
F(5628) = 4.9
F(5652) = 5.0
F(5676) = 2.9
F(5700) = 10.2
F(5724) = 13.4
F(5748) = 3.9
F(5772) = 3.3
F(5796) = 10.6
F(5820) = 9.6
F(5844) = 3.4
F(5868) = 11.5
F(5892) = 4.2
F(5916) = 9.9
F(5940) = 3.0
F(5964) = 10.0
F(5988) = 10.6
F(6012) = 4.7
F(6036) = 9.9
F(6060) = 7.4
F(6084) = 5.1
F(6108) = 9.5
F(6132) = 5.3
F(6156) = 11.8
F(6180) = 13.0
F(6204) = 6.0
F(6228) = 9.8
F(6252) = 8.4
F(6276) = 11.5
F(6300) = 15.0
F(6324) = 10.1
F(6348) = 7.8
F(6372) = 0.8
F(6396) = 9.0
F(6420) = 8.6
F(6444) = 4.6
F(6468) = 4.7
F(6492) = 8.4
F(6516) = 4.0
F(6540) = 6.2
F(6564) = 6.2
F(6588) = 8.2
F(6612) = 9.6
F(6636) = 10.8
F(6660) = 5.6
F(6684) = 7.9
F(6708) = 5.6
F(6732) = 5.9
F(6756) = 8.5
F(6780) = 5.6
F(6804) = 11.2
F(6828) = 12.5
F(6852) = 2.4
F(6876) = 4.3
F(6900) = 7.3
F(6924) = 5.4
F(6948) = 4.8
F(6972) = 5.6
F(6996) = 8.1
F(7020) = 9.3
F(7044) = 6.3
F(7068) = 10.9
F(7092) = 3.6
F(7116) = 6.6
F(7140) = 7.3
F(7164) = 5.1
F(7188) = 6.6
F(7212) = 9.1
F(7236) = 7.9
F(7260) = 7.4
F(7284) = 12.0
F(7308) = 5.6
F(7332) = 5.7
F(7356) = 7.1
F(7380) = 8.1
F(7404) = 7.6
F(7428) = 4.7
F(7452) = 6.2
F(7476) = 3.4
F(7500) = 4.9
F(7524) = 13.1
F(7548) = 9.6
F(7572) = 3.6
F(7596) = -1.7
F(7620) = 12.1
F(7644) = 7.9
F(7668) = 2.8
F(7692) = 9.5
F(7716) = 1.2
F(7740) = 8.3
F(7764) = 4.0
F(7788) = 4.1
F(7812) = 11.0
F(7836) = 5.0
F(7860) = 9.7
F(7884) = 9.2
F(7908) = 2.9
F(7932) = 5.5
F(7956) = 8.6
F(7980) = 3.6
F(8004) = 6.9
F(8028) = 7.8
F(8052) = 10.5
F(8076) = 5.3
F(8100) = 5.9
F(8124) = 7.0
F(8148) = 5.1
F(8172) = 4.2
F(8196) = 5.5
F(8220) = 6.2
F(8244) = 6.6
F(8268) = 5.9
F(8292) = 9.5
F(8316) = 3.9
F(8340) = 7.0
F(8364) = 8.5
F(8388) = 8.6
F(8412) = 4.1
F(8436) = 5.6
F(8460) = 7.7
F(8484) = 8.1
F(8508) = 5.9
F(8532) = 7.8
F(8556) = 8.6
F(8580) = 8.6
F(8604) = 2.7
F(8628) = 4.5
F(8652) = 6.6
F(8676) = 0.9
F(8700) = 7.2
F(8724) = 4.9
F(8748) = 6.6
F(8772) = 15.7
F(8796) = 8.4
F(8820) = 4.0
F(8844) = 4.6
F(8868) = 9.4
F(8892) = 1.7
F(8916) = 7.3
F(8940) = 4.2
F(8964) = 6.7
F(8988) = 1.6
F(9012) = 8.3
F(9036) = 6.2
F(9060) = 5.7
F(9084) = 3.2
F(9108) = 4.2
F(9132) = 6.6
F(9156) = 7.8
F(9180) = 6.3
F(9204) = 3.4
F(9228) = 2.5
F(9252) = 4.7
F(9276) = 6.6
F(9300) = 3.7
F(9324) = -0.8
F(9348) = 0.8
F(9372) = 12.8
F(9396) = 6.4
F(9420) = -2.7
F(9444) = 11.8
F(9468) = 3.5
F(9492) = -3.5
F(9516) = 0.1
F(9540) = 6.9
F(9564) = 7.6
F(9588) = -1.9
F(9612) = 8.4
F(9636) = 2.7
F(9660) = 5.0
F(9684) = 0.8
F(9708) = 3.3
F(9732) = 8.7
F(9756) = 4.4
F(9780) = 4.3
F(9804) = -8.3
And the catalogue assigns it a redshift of 0.038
